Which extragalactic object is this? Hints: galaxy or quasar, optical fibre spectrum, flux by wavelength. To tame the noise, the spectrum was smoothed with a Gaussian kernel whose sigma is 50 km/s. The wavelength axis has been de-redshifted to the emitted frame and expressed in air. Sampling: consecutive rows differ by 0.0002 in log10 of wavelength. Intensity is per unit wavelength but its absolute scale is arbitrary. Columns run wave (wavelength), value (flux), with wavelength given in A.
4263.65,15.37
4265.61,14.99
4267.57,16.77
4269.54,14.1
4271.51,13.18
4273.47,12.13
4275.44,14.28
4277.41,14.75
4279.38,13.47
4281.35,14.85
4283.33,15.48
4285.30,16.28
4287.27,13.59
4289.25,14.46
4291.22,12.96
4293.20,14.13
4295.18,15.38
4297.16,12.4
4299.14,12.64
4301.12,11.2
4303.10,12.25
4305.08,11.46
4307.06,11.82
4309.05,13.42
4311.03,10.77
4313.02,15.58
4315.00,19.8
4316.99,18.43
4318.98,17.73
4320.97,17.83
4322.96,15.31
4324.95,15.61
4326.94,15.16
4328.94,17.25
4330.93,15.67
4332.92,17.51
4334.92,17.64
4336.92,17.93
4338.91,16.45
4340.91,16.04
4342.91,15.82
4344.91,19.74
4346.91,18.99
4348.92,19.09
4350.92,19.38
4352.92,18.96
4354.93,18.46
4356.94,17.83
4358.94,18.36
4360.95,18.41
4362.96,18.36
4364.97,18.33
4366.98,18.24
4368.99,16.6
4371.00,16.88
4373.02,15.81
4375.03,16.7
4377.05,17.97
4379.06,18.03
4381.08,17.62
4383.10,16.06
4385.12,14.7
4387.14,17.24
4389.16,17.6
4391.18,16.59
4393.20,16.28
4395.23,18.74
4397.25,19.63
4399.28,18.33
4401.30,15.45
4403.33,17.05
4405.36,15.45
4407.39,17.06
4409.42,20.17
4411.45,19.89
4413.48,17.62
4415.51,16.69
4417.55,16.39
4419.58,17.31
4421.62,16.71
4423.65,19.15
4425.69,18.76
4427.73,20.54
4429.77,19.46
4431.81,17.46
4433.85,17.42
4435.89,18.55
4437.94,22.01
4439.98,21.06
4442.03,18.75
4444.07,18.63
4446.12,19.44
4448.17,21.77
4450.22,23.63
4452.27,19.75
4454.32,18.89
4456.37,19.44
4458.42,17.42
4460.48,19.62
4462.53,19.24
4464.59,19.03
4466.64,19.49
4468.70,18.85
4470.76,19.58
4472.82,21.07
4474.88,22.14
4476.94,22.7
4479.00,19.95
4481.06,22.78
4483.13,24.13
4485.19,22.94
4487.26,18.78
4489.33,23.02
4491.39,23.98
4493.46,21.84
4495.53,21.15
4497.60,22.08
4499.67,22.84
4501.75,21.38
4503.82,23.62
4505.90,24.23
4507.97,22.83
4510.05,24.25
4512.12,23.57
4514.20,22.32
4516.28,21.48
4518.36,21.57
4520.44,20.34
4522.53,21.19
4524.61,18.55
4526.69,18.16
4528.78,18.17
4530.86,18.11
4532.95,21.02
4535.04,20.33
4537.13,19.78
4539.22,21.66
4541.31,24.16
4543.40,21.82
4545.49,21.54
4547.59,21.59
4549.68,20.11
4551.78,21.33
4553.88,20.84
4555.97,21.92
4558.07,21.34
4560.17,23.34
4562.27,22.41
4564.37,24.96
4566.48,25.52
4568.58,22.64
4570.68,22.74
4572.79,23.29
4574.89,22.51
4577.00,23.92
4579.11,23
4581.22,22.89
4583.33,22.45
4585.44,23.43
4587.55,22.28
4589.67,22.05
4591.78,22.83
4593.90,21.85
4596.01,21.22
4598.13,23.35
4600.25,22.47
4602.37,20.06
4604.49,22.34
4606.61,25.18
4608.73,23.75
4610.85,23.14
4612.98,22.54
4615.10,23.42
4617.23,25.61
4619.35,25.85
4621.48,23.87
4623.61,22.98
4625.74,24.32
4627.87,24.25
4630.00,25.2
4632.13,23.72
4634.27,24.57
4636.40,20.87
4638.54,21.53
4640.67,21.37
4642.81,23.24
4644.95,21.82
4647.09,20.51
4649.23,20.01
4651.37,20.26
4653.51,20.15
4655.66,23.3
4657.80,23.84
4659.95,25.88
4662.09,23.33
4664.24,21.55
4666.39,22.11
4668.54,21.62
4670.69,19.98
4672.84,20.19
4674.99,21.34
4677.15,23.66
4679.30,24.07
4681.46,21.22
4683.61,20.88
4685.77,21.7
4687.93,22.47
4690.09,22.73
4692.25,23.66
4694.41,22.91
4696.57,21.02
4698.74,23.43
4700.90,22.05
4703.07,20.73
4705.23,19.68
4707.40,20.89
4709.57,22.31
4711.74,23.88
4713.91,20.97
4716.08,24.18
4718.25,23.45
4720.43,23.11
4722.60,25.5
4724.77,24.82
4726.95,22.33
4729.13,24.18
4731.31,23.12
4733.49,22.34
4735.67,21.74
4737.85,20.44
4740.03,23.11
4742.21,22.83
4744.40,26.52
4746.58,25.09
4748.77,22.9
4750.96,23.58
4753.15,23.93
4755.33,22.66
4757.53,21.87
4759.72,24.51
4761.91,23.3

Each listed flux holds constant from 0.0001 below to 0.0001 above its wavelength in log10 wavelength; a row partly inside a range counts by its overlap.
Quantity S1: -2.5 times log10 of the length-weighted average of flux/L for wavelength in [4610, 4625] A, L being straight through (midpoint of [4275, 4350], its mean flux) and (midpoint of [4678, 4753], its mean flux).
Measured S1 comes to -0.143 mag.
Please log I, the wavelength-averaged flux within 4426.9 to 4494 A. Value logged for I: 20.4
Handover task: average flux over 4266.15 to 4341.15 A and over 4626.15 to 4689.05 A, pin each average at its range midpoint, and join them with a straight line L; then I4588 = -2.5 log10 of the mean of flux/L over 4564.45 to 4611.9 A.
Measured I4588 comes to -0.105 mag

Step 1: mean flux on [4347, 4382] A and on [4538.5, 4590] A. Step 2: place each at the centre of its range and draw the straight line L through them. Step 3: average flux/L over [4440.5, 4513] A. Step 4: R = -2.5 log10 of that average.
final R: -0.03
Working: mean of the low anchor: 18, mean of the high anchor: 22.6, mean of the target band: 21.2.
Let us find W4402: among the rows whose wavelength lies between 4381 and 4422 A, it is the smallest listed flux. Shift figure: 14.7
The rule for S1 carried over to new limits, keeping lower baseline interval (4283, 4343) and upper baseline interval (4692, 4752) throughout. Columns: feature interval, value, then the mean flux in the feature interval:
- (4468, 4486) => -0.19 mag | 21.6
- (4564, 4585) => -0.16 mag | 23.3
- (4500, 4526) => -0.17 mag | 22.1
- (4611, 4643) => -0.12 mag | 23.6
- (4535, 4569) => -0.13 mag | 22.1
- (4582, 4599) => -0.10 mag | 22.4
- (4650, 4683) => -0.02 mag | 22.1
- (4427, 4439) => -0.11 mag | 19.2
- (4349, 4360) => -0.17 mag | 18.6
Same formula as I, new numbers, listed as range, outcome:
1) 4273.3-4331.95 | 14.6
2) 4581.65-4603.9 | 22.2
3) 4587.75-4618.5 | 22.8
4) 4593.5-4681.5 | 22.7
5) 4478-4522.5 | 22.3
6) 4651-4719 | 22.2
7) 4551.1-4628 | 23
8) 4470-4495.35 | 21.9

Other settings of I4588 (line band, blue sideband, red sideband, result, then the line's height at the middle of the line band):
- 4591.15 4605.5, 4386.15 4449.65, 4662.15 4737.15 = -0.05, 20.9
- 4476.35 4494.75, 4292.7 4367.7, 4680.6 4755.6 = -0.18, 18.9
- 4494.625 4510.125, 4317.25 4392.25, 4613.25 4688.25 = -0.14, 20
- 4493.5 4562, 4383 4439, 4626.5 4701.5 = -0.08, 19.9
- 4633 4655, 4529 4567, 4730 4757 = 0.04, 22.4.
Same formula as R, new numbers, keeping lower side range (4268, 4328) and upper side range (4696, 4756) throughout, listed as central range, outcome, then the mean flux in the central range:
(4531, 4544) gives -0.11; 21.2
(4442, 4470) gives -0.12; 19.6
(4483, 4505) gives -0.21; 22.3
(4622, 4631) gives -0.16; 24.2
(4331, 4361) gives -0.17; 18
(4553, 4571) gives -0.17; 22.9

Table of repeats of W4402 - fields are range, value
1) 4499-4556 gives 18.11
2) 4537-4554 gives 19.78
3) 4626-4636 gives 23.72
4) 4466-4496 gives 18.78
